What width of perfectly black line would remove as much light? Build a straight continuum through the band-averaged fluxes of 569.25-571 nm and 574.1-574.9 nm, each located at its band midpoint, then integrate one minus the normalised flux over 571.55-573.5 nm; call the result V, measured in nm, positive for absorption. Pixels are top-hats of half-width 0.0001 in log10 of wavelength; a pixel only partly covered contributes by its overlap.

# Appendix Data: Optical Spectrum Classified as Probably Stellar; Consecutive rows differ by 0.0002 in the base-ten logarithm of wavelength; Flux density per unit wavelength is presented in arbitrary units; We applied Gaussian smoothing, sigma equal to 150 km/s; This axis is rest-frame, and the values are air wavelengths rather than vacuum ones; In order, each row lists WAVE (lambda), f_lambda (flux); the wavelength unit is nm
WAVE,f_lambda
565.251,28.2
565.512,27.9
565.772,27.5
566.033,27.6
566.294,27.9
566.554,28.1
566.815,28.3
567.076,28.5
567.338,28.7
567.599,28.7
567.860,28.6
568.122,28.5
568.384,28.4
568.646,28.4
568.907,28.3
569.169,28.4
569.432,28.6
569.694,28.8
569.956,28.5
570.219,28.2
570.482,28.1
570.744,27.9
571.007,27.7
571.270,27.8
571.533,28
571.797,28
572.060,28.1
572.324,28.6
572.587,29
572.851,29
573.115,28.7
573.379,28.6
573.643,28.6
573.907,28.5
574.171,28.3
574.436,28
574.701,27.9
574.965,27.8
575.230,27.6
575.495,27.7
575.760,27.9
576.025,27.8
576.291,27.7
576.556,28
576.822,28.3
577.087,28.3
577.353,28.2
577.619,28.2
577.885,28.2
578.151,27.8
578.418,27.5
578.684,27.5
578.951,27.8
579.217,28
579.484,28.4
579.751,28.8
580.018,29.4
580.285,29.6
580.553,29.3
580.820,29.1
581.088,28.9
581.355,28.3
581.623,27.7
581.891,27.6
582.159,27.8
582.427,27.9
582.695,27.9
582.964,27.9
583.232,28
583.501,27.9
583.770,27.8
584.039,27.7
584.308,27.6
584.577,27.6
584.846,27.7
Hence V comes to -0.03 nm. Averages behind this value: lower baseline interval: 28.3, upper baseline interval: 28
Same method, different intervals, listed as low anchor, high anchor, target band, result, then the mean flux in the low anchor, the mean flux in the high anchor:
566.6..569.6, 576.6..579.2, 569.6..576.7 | 0.012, 28.5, 28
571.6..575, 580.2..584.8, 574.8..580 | 0.050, 28.4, 28.1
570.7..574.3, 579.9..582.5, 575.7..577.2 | 0.024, 28.4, 28.6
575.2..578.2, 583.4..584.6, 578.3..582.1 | -0.075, 28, 27.7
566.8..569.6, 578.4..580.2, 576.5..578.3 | 0.012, 28.5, 28.3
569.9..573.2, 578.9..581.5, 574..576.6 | 0.056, 28.3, 28.8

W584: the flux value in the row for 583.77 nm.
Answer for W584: 27.8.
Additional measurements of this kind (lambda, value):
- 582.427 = 27.9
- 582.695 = 27.9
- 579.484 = 28.4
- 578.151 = 27.8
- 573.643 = 28.6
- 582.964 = 27.9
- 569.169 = 28.4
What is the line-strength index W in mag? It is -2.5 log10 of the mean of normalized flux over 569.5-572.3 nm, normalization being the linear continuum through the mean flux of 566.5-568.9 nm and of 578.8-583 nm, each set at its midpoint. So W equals 0.01 mag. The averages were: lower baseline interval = 28.5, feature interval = 28.1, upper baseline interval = 28.4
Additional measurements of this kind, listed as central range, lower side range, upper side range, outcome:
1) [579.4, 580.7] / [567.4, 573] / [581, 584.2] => -0.042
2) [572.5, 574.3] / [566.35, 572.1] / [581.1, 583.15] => -0.018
